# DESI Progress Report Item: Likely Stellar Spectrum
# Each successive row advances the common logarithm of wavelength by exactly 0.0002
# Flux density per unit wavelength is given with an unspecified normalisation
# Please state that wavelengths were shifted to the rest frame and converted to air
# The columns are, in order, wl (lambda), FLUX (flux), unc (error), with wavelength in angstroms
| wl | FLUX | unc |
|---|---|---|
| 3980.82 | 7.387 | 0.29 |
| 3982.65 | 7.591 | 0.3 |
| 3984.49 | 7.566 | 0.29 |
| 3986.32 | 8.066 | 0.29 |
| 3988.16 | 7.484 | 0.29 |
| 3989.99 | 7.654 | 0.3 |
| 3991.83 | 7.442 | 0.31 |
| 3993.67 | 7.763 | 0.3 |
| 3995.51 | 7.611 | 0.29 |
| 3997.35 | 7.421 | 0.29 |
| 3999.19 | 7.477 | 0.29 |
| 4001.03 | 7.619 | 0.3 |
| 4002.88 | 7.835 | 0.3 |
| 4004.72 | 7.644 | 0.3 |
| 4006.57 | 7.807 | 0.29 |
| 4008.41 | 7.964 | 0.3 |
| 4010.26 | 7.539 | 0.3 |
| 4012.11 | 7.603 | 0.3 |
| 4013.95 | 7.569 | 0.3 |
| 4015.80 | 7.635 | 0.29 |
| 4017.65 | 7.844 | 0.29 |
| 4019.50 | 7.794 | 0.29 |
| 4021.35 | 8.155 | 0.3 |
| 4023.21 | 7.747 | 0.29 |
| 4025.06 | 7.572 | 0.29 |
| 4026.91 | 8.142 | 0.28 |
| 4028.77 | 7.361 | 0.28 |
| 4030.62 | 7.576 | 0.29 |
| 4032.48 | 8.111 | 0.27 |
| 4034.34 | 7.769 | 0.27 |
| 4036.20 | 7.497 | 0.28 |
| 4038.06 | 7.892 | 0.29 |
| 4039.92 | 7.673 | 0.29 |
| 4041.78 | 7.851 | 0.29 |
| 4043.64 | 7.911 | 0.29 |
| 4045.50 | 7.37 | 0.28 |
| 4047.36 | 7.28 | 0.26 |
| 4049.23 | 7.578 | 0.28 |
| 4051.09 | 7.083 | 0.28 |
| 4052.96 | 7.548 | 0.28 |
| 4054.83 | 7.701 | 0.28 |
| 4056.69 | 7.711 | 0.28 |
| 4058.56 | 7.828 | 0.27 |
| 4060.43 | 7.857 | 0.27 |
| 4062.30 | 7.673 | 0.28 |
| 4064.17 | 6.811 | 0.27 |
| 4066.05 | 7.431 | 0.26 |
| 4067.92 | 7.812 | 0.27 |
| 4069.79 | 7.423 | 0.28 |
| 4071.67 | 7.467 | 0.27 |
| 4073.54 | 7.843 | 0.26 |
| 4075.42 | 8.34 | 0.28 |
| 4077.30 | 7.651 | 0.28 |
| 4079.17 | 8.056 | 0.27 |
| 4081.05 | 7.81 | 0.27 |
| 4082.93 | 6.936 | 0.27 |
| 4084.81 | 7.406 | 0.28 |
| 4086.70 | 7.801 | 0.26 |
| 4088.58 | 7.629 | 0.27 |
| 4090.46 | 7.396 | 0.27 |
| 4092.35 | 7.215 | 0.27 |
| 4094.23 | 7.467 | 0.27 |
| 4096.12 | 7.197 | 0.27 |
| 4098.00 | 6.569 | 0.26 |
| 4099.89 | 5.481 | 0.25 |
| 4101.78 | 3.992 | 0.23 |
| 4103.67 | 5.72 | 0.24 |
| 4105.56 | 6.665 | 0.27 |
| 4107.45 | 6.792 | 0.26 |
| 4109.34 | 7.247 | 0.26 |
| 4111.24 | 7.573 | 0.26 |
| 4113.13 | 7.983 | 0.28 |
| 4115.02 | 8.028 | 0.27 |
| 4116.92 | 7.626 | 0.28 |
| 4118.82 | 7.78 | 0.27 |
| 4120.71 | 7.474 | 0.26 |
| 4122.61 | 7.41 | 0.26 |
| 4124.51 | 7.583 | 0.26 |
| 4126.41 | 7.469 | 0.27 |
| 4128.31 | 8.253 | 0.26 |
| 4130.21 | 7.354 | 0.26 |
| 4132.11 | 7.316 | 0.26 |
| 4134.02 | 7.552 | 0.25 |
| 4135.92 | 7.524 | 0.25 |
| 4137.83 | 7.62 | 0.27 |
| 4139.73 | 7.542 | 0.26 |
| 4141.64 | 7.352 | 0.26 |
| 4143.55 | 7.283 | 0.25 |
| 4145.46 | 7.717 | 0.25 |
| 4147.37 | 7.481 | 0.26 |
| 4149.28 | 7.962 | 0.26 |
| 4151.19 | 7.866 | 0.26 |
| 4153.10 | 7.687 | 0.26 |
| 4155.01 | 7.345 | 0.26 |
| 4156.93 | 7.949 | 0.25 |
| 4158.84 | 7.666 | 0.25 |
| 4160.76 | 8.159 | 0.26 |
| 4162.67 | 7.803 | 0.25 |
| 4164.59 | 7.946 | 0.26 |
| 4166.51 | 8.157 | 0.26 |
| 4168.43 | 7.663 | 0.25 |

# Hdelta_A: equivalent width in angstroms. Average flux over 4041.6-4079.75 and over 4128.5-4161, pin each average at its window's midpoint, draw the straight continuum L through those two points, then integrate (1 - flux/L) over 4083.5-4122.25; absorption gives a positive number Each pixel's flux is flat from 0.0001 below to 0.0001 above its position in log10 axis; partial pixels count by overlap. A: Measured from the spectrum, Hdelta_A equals 2.9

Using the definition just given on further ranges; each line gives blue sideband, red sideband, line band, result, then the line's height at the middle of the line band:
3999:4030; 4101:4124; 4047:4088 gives -1.3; 7.37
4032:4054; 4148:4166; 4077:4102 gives 1.9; 7.7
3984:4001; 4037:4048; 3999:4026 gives -0.3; 7.64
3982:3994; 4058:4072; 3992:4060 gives -0.8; 7.59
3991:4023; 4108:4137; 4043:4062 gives 0.2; 7.65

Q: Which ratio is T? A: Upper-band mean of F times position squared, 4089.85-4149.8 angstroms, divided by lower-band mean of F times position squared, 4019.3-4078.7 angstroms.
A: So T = 0.98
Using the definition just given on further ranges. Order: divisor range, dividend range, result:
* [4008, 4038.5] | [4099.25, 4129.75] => 0.96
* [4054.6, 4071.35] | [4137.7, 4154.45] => 1.05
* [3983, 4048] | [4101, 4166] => 1.03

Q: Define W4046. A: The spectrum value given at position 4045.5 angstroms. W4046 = 7.37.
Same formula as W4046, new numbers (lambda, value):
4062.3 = 7.673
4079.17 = 8.056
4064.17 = 6.811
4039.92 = 7.673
